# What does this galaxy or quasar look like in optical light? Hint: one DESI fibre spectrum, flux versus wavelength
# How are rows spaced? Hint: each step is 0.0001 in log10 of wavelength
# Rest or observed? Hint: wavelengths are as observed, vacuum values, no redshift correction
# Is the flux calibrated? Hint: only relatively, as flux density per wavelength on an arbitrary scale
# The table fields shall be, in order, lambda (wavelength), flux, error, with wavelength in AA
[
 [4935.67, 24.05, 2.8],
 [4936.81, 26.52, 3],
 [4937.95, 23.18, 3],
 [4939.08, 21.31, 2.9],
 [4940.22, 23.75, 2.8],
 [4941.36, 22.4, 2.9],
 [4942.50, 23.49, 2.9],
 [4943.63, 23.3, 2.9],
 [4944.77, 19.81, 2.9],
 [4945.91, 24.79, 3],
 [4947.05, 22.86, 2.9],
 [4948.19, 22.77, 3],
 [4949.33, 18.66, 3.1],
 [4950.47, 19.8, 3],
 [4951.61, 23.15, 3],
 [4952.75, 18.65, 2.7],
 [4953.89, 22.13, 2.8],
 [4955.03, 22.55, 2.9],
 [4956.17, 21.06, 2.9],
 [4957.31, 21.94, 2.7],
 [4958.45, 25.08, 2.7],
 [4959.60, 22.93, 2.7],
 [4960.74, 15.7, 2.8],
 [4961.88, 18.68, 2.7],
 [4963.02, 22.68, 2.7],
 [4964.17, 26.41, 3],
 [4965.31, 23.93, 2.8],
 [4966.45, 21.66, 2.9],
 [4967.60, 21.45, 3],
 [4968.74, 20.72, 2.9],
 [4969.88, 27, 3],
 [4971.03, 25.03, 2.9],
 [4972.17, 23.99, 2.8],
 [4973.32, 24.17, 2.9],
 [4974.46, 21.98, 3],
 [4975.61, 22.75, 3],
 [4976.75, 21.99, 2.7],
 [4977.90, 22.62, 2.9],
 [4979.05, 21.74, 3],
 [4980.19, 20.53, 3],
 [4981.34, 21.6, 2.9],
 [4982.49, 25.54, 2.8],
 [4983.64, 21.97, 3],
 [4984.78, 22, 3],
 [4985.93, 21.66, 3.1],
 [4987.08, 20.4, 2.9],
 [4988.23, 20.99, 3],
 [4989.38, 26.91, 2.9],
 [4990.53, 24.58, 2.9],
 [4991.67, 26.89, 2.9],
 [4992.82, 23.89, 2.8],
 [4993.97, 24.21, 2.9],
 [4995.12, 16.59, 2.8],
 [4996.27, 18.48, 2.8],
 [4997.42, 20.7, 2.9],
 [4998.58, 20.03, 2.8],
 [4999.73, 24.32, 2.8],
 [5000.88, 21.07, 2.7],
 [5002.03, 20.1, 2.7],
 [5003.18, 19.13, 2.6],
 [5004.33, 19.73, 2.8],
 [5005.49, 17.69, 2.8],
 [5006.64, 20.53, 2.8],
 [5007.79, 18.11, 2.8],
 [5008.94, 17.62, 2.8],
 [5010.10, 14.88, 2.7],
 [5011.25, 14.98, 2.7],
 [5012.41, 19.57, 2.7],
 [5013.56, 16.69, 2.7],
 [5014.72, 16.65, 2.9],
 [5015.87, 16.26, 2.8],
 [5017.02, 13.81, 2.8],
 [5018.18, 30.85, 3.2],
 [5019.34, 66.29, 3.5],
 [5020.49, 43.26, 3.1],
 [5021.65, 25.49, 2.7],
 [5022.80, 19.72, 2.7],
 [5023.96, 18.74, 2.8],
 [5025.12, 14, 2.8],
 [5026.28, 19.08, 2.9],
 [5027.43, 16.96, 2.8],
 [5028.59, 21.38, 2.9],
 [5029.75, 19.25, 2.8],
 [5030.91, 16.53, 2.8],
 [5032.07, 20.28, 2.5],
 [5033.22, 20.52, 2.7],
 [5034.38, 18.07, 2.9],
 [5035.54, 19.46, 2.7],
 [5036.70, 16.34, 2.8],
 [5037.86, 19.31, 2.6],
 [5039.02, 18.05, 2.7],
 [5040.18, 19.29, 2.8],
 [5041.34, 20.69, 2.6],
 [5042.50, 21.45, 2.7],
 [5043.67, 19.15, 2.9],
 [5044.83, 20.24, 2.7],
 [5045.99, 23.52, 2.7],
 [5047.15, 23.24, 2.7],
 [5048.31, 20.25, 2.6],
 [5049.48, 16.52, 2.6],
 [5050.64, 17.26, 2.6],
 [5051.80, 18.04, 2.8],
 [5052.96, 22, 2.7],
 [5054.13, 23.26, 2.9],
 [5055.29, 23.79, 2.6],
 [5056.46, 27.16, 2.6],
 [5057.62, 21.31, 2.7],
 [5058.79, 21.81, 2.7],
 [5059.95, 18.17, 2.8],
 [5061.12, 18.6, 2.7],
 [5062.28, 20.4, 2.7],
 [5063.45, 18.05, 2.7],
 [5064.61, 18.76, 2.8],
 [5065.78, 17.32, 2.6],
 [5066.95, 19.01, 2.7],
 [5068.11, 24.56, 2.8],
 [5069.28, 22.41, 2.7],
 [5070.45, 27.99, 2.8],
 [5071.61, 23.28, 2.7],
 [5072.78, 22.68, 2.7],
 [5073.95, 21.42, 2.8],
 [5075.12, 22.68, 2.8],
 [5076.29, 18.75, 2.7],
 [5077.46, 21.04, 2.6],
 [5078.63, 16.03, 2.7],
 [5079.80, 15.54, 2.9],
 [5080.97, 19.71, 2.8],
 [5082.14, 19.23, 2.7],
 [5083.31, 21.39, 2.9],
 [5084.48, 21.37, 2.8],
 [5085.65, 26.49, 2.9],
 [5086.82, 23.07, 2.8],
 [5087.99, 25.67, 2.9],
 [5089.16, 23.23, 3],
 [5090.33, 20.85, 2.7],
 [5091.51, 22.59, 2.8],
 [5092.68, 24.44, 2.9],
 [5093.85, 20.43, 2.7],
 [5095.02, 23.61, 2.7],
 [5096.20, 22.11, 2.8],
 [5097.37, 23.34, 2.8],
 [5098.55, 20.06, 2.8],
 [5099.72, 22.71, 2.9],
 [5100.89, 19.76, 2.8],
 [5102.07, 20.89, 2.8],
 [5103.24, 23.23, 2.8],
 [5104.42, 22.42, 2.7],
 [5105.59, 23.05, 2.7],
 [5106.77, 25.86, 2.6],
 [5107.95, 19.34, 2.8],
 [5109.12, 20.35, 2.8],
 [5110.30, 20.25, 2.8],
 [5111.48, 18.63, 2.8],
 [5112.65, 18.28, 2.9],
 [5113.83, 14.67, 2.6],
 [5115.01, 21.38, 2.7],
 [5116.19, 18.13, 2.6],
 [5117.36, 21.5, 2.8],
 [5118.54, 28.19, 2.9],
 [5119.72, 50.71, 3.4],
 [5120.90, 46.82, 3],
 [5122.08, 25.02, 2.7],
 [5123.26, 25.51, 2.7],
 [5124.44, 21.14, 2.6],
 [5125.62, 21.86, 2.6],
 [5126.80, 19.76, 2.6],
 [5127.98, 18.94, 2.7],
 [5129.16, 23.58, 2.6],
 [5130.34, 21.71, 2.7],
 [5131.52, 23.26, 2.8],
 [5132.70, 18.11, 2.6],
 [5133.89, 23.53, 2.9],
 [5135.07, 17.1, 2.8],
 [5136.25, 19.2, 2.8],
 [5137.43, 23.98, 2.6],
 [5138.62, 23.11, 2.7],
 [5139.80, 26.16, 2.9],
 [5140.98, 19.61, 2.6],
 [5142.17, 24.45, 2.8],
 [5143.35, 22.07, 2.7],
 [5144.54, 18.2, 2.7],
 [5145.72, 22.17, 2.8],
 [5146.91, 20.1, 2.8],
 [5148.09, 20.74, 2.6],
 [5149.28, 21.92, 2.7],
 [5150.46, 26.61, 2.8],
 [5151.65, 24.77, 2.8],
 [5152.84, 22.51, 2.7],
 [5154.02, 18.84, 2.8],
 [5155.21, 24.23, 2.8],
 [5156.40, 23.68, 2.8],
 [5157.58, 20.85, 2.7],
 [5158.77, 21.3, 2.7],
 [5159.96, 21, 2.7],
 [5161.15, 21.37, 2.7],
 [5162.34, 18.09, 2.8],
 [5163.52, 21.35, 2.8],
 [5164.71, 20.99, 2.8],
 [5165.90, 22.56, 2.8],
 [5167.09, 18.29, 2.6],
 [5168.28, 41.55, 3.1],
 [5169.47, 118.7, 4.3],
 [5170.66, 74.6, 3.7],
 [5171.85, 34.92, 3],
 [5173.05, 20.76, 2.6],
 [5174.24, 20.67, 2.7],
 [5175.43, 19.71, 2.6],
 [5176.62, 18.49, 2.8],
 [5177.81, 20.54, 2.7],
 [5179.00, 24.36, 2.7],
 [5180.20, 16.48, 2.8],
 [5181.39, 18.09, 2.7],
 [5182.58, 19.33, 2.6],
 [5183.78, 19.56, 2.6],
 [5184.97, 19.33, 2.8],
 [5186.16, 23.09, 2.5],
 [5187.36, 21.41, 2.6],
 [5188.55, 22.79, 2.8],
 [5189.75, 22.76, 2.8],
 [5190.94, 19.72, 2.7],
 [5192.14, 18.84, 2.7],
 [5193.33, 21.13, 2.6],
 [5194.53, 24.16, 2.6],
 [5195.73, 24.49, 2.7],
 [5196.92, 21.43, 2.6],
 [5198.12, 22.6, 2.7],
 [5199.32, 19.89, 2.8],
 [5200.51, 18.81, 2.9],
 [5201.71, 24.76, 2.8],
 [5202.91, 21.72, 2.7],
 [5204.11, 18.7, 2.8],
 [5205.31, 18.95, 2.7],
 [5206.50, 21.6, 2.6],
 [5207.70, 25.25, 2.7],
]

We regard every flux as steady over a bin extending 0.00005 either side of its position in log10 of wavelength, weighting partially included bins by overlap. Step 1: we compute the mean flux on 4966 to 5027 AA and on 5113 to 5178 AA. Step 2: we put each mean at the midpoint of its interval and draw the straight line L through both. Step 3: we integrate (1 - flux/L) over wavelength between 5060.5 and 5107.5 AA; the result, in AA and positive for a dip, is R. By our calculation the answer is 5.3 AA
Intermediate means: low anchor 22.3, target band 21.6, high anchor 25.8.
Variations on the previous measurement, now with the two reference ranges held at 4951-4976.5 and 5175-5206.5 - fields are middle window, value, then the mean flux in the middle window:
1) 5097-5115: 0.5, 20.8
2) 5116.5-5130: -3.8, 27.3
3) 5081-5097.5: -0.8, 22.6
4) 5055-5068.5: 0.7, 20.6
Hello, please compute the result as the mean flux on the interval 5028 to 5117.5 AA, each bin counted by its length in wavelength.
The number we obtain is 20.8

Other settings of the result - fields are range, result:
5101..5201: 24.1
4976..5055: 21.2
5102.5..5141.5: 23.2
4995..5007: 20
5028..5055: 19.8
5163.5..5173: 44.1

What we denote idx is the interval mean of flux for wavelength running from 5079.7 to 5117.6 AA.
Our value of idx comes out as 21.4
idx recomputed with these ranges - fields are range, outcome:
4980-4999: 22.2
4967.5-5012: 21.5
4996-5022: 22.5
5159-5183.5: 29.3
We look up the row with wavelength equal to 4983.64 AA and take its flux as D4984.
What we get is 21.97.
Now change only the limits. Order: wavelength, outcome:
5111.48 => 18.63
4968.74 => 20.72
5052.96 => 22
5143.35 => 22.07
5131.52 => 23.26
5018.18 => 30.85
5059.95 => 18.17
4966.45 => 21.66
